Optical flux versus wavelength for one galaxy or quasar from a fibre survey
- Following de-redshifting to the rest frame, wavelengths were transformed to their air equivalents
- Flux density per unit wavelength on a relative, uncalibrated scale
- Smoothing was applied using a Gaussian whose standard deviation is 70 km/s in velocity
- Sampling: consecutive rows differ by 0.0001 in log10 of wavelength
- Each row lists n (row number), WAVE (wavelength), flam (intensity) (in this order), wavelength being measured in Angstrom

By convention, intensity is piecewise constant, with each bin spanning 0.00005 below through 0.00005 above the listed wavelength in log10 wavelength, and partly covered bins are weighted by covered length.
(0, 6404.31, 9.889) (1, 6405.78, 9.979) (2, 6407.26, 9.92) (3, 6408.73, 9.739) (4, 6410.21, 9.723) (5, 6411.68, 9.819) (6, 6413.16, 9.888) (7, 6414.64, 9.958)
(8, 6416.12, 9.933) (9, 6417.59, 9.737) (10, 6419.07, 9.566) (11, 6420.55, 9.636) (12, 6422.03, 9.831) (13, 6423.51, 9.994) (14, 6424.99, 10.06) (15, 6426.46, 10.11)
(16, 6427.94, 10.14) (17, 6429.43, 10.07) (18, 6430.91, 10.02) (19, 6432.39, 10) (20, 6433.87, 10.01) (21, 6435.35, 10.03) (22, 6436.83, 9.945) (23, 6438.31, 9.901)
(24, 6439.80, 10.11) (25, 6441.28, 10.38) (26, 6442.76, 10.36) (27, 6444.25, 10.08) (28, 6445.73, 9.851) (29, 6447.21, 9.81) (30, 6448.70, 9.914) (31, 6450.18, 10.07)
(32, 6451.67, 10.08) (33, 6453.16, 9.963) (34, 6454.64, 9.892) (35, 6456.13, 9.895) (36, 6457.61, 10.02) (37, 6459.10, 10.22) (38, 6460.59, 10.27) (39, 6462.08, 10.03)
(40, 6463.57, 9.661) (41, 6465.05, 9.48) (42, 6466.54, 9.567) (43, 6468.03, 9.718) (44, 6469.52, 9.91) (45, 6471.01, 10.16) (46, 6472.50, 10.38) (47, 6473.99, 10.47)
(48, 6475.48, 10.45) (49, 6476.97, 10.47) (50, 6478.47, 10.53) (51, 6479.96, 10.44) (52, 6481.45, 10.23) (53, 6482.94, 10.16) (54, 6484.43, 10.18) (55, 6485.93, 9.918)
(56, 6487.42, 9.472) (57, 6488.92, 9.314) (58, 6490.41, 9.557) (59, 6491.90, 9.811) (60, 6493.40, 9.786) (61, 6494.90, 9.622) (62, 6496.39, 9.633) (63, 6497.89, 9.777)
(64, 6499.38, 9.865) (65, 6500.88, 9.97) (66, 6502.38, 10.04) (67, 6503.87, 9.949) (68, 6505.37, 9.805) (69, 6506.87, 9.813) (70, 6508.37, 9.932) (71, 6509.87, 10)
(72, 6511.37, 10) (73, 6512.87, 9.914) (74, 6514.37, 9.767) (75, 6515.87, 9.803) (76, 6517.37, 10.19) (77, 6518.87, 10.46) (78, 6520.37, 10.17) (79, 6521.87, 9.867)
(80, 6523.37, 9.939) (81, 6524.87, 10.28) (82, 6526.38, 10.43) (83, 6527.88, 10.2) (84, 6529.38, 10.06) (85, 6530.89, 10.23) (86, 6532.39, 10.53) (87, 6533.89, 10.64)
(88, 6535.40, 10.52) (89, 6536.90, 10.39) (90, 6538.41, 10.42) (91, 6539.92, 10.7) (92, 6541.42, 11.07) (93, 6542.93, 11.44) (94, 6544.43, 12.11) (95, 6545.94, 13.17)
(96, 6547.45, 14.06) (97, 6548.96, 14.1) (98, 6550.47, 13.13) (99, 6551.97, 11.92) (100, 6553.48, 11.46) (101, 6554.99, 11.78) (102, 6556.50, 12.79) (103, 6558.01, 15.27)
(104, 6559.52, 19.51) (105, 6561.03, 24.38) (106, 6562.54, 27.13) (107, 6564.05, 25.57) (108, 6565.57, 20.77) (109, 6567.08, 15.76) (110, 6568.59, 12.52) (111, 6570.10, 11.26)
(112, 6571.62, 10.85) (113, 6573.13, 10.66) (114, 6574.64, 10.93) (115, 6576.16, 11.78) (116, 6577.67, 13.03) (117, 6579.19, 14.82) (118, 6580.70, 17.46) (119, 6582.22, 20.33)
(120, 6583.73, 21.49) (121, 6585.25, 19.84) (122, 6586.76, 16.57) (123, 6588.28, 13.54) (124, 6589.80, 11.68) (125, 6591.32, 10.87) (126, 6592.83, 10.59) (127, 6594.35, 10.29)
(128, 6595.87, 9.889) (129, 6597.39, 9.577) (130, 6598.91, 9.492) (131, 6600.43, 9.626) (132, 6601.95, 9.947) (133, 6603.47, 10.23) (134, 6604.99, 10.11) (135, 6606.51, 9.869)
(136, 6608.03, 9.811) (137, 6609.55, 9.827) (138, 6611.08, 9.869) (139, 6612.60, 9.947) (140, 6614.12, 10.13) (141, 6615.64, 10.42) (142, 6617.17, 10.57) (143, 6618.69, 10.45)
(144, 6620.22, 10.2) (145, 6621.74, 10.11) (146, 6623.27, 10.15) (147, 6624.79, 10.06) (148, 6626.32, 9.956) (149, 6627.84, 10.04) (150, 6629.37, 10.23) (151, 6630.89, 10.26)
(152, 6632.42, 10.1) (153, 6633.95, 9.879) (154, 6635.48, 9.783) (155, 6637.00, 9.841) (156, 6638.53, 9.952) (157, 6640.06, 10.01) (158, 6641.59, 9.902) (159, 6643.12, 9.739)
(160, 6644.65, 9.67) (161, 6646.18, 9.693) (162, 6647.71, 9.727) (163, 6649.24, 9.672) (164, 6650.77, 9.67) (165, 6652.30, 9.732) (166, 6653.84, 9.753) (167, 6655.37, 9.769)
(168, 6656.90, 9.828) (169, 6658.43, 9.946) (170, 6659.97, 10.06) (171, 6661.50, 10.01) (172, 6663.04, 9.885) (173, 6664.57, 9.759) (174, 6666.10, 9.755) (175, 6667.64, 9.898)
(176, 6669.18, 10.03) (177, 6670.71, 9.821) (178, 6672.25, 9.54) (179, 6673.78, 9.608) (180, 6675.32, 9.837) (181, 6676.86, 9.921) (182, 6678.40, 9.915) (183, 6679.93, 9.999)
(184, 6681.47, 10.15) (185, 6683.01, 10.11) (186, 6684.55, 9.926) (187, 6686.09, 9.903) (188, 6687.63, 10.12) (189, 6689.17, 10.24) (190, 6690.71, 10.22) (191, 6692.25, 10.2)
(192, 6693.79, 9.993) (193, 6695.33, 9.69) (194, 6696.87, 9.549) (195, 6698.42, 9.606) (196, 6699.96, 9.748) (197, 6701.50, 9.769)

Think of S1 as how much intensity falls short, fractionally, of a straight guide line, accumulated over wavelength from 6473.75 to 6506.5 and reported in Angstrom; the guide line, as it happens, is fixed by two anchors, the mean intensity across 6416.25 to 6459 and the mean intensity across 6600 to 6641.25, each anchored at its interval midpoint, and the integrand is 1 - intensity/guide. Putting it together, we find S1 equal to 0.1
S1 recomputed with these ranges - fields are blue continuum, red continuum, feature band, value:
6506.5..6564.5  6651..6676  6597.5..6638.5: 2.63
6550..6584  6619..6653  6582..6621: 4.08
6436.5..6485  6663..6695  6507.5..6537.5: -0.36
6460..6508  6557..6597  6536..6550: 1.64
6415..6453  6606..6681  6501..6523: -0.03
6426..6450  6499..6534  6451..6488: -0.04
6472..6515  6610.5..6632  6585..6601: -2.60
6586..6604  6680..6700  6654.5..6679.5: 0.91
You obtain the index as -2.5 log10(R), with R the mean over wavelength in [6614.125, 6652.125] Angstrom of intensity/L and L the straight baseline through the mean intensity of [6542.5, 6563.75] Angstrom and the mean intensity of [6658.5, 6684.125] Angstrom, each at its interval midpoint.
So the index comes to 0.17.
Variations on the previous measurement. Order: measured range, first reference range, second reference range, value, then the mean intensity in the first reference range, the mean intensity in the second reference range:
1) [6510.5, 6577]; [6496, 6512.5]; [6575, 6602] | -0.09 mag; 9.89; 13.4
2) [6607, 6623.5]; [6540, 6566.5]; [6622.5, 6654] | 0.13 mag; 15.7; 9.9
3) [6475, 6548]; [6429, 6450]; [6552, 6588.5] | 0.29 mag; 10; 16.2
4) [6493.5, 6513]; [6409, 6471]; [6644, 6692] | 0.01 mag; 9.94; 9.88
